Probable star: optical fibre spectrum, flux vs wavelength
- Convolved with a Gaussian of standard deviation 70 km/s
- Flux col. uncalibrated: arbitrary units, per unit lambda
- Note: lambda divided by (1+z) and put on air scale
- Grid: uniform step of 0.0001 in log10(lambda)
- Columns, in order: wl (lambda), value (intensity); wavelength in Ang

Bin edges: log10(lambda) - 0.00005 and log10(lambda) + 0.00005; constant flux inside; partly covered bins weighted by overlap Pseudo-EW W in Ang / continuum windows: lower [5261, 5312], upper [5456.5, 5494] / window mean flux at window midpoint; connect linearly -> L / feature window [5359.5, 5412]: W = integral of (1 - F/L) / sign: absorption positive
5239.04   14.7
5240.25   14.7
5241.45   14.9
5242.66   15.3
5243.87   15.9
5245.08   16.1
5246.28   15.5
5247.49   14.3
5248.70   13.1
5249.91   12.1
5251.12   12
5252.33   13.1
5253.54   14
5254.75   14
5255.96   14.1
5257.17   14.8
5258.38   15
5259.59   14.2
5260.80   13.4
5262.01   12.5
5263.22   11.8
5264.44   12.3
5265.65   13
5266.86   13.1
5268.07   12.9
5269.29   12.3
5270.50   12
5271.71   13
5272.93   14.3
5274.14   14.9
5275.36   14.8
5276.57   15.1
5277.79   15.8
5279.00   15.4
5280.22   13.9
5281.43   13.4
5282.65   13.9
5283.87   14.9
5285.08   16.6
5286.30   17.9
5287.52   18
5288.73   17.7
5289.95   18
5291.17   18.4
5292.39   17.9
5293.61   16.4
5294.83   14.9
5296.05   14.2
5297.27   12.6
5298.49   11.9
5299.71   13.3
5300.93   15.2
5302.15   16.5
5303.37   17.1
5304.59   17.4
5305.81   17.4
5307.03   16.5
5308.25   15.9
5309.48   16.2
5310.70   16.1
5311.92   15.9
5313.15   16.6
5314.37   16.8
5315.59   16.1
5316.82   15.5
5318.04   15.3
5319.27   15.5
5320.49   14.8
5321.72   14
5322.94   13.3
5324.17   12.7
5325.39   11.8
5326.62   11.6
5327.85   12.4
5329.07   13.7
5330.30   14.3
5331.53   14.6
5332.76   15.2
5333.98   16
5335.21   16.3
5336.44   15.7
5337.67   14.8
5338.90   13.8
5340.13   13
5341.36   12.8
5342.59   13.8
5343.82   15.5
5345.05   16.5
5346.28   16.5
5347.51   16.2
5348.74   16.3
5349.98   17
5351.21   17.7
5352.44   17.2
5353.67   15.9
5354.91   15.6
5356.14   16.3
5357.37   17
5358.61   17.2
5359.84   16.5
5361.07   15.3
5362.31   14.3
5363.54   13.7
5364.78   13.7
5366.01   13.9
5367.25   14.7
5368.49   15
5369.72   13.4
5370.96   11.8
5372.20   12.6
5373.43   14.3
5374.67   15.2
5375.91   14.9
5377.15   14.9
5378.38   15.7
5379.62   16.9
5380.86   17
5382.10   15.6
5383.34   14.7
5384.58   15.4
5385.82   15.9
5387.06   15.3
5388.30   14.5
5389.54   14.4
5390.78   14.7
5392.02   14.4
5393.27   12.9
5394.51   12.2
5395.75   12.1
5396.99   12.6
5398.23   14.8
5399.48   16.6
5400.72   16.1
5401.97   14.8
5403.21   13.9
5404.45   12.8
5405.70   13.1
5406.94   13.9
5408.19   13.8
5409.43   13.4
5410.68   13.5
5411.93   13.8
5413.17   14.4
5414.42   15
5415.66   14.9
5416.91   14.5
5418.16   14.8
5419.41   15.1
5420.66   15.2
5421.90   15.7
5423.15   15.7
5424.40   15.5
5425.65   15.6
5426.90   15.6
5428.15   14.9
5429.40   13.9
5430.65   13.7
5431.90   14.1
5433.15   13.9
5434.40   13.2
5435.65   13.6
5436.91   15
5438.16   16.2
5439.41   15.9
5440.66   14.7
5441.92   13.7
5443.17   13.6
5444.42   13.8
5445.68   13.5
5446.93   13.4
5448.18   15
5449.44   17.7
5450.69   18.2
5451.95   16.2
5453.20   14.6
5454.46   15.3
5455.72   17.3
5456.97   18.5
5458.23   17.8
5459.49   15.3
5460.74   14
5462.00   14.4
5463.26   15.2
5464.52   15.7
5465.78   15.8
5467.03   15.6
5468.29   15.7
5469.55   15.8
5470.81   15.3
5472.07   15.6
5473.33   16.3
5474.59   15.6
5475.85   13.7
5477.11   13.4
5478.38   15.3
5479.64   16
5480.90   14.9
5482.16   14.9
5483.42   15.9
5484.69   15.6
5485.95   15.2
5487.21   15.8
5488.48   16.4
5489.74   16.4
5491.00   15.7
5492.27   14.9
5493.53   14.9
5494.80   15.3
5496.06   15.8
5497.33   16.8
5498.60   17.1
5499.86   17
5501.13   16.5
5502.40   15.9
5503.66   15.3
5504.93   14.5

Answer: 3.0 Ang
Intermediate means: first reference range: 15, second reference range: 15.5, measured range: 14.4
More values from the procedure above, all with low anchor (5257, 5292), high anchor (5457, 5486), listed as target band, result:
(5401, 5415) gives 1.16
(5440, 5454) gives 0.33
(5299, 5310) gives -1.04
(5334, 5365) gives -1.36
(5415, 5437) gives 0.75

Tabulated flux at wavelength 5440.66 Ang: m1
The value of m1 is 14.7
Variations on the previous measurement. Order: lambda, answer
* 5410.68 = 13.5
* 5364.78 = 13.7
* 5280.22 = 13.9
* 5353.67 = 15.9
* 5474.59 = 15.6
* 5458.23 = 17.8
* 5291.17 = 18.4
